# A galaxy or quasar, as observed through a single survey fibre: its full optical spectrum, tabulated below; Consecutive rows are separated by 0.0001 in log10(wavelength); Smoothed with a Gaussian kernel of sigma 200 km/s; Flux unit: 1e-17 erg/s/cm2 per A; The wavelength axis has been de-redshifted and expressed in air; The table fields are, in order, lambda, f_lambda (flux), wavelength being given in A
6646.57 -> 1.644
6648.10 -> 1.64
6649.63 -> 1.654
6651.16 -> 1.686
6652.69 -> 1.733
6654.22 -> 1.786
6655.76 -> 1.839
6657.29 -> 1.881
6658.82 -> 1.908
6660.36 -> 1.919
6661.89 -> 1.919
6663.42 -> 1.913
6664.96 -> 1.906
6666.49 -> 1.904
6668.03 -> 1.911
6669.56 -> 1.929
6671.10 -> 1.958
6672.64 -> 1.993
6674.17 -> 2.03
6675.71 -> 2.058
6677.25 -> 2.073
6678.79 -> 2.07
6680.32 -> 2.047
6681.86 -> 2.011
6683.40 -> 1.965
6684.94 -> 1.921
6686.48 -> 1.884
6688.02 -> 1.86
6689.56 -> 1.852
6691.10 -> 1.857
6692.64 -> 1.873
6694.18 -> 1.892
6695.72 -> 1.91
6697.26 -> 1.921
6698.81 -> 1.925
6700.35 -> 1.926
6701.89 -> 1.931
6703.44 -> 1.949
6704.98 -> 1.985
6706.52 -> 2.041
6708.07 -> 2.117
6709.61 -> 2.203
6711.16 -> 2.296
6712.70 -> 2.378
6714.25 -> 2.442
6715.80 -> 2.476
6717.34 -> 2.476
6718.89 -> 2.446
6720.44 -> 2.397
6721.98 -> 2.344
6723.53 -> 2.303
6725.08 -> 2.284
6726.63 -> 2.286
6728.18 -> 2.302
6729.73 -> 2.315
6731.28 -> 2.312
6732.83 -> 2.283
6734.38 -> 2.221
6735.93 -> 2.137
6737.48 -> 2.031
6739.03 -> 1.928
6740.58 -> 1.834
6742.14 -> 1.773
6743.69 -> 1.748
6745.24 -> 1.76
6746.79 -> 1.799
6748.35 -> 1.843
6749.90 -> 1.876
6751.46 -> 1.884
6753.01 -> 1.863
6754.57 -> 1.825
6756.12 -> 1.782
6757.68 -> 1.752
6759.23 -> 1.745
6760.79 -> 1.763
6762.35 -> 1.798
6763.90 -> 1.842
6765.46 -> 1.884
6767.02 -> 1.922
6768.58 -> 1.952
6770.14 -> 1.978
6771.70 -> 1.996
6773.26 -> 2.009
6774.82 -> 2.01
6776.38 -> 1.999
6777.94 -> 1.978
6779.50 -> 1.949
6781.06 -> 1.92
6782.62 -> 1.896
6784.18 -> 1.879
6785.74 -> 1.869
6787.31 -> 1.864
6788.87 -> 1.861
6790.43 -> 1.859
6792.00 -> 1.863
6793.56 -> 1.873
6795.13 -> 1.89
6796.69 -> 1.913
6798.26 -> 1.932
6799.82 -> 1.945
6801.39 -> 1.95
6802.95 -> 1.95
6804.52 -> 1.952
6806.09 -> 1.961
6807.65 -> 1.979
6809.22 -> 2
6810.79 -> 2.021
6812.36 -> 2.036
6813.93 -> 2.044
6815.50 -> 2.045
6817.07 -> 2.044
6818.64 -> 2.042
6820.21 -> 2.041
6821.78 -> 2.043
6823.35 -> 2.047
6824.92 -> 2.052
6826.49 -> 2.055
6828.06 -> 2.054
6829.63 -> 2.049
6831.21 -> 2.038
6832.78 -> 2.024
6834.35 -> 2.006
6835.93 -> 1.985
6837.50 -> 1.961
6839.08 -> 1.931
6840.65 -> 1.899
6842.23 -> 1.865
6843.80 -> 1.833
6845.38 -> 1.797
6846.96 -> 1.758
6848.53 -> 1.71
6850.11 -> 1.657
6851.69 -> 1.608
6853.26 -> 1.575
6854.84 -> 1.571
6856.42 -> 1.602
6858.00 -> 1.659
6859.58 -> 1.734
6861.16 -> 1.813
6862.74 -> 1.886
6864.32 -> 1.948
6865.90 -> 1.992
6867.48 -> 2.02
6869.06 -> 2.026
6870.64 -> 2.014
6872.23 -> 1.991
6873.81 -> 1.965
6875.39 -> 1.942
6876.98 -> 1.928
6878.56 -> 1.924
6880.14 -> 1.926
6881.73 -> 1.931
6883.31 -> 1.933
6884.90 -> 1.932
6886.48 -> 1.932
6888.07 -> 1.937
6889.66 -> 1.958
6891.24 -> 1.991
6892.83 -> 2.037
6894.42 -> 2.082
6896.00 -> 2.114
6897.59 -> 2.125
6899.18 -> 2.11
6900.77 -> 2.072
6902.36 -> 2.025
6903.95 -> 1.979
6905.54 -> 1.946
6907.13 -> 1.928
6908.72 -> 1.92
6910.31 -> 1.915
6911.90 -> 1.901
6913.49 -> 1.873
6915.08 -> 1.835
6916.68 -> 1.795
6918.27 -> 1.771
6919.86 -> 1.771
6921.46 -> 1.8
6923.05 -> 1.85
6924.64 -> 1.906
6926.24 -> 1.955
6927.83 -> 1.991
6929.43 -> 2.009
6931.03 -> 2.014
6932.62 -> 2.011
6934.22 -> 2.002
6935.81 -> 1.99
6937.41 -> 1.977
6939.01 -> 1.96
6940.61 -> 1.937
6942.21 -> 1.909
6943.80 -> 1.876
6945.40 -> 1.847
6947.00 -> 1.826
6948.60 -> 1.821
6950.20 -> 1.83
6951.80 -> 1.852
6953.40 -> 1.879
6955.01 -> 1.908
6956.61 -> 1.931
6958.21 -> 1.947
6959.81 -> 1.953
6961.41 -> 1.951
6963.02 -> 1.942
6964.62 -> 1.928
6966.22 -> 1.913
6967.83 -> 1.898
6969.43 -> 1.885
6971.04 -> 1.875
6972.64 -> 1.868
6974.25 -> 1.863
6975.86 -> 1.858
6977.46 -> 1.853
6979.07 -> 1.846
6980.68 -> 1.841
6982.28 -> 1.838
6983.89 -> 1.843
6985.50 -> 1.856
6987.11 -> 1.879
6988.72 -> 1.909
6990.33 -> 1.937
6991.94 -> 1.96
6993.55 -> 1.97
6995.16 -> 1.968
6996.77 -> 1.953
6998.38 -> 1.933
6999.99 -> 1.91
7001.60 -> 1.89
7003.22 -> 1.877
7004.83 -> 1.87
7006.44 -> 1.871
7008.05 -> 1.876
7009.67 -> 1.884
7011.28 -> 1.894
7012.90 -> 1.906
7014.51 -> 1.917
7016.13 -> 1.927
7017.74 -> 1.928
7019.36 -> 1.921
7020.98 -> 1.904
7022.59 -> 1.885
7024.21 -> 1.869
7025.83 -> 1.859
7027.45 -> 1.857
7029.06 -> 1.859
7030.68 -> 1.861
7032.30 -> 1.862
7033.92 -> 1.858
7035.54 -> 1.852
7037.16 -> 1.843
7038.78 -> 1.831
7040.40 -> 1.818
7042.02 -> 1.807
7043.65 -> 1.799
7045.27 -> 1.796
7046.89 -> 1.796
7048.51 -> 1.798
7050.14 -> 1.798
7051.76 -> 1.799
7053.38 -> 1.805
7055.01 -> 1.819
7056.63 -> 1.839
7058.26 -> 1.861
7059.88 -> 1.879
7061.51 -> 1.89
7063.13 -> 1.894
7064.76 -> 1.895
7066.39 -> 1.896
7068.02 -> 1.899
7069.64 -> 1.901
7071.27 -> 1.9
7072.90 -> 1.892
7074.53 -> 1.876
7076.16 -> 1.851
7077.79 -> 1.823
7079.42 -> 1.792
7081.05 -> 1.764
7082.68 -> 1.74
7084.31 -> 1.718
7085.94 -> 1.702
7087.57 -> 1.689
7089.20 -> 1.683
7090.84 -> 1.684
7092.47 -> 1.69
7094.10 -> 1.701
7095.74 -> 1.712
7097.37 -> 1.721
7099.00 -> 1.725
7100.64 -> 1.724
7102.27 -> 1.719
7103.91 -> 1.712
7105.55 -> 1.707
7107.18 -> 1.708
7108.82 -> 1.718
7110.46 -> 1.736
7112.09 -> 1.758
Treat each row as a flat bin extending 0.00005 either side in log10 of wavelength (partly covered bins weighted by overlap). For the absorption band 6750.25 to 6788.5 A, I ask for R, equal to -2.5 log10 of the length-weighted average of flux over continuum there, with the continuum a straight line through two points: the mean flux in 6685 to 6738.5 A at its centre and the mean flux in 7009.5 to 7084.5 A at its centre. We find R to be 0.11 mag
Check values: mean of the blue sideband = 2.14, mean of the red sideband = 1.85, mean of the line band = 1.89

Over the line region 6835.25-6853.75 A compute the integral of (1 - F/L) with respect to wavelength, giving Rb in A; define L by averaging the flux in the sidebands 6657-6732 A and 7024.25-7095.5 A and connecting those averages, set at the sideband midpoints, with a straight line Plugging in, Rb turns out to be 1.6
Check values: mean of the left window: 2.07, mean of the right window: 1.82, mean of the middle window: 1.8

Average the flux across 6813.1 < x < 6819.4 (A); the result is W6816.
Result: 2.04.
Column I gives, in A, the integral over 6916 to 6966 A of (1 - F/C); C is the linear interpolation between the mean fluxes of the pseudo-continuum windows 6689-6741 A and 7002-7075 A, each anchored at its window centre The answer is 1.05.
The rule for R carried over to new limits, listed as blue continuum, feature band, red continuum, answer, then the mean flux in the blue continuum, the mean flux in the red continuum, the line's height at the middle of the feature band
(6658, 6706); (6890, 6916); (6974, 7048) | -0.05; 1.94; 1.88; 1.9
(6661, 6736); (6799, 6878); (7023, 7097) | 0.04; 2.09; 1.82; 1.98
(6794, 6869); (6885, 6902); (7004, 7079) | -0.07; 1.91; 1.86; 1.9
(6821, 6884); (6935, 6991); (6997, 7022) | 0.00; 1.89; 1.9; 1.9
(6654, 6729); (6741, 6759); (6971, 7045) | 0.12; 2.05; 1.88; 2.02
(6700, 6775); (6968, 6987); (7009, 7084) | 0.02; 2.05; 1.85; 1.9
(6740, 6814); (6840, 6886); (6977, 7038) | 0.03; 1.9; 1.89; 1.89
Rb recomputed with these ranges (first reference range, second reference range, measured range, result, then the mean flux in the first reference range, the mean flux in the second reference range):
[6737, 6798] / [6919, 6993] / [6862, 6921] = -1.93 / 1.88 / 1.9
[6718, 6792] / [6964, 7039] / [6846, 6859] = 2.00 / 1.98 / 1.89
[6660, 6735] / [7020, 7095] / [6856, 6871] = 0.71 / 2.09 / 1.82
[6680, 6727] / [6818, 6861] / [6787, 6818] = -0.27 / 2.1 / 1.87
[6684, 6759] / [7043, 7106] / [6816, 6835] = -0.66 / 2.05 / 1.79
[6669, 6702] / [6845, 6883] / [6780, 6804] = -0.23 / 1.95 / 1.83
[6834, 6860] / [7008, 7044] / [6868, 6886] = -1.71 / 1.77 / 1.87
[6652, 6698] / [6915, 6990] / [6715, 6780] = -3.72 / 1.92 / 1.89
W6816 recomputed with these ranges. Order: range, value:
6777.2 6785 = 1.93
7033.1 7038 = 1.85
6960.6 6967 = 1.93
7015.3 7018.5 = 1.93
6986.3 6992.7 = 1.92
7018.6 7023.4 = 1.9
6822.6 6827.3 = 2.05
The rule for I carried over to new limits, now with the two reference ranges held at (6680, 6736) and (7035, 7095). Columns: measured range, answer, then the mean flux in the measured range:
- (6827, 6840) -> 0.08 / 2.01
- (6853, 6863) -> 1.54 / 1.69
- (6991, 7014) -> -0.56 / 1.91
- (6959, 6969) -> -0.15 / 1.93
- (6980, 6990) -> 0.09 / 1.87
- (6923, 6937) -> -0.33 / 1.98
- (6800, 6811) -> 0.39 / 1.97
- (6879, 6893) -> 0.16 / 1.95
